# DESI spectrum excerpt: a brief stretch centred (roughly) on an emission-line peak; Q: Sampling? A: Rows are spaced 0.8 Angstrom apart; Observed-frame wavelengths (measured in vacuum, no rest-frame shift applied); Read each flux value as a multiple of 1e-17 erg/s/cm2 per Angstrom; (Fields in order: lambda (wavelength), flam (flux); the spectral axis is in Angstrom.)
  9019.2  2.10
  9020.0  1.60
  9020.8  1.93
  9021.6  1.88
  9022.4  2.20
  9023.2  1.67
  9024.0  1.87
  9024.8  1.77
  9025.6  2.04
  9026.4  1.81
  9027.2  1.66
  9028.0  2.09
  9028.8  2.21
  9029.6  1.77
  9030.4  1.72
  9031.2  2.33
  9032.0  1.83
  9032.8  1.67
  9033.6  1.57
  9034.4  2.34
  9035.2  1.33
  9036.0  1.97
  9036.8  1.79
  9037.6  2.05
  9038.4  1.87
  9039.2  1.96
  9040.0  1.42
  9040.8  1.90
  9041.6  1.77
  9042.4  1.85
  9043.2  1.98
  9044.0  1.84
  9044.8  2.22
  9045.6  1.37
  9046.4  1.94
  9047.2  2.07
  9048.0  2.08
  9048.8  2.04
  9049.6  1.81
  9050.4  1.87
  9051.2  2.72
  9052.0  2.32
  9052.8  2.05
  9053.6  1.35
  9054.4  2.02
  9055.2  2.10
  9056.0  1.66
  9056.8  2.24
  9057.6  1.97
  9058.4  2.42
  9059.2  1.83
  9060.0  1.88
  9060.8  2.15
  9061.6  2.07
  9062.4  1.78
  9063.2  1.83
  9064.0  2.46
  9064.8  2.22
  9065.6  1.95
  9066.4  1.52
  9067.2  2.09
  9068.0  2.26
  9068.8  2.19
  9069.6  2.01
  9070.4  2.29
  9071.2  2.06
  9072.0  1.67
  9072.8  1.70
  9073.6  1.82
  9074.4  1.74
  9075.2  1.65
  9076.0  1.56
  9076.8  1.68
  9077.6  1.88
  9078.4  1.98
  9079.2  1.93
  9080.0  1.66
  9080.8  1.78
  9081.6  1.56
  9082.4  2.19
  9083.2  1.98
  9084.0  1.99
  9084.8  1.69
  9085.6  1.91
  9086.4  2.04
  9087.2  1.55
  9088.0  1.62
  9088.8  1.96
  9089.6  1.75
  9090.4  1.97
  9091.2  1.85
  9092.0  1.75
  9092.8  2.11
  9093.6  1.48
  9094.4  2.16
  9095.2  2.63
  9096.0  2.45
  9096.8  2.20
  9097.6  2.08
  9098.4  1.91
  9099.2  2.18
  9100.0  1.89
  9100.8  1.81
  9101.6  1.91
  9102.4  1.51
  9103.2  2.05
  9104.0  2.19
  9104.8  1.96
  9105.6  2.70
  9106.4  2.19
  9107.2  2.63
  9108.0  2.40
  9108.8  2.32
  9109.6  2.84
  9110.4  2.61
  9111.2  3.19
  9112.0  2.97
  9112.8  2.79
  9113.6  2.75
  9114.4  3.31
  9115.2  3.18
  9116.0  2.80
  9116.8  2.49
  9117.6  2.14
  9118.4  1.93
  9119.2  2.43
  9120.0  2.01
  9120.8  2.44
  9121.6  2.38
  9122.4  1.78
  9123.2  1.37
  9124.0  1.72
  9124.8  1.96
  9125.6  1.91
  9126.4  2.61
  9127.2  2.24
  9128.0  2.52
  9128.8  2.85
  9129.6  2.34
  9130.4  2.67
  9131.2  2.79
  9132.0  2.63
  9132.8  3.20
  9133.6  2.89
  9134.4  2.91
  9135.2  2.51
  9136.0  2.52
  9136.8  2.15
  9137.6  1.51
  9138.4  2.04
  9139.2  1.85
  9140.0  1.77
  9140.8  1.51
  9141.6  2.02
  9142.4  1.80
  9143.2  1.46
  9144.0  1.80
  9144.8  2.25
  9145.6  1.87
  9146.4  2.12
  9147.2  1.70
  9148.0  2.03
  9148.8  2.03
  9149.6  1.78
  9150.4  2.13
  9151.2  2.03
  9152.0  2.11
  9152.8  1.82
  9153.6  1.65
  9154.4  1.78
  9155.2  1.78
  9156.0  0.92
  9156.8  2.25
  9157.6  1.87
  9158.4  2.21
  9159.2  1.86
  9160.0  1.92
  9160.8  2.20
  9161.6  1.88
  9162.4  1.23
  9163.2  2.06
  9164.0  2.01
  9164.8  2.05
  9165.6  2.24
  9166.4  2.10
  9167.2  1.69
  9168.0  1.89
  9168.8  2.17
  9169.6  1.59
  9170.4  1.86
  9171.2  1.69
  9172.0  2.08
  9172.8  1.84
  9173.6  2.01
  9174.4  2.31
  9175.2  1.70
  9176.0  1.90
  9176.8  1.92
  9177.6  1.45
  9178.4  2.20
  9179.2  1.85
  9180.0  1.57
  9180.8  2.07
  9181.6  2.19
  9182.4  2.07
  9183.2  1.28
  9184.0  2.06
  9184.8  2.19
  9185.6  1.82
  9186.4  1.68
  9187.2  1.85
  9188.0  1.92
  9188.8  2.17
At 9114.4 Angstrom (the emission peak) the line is [S II] 6716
